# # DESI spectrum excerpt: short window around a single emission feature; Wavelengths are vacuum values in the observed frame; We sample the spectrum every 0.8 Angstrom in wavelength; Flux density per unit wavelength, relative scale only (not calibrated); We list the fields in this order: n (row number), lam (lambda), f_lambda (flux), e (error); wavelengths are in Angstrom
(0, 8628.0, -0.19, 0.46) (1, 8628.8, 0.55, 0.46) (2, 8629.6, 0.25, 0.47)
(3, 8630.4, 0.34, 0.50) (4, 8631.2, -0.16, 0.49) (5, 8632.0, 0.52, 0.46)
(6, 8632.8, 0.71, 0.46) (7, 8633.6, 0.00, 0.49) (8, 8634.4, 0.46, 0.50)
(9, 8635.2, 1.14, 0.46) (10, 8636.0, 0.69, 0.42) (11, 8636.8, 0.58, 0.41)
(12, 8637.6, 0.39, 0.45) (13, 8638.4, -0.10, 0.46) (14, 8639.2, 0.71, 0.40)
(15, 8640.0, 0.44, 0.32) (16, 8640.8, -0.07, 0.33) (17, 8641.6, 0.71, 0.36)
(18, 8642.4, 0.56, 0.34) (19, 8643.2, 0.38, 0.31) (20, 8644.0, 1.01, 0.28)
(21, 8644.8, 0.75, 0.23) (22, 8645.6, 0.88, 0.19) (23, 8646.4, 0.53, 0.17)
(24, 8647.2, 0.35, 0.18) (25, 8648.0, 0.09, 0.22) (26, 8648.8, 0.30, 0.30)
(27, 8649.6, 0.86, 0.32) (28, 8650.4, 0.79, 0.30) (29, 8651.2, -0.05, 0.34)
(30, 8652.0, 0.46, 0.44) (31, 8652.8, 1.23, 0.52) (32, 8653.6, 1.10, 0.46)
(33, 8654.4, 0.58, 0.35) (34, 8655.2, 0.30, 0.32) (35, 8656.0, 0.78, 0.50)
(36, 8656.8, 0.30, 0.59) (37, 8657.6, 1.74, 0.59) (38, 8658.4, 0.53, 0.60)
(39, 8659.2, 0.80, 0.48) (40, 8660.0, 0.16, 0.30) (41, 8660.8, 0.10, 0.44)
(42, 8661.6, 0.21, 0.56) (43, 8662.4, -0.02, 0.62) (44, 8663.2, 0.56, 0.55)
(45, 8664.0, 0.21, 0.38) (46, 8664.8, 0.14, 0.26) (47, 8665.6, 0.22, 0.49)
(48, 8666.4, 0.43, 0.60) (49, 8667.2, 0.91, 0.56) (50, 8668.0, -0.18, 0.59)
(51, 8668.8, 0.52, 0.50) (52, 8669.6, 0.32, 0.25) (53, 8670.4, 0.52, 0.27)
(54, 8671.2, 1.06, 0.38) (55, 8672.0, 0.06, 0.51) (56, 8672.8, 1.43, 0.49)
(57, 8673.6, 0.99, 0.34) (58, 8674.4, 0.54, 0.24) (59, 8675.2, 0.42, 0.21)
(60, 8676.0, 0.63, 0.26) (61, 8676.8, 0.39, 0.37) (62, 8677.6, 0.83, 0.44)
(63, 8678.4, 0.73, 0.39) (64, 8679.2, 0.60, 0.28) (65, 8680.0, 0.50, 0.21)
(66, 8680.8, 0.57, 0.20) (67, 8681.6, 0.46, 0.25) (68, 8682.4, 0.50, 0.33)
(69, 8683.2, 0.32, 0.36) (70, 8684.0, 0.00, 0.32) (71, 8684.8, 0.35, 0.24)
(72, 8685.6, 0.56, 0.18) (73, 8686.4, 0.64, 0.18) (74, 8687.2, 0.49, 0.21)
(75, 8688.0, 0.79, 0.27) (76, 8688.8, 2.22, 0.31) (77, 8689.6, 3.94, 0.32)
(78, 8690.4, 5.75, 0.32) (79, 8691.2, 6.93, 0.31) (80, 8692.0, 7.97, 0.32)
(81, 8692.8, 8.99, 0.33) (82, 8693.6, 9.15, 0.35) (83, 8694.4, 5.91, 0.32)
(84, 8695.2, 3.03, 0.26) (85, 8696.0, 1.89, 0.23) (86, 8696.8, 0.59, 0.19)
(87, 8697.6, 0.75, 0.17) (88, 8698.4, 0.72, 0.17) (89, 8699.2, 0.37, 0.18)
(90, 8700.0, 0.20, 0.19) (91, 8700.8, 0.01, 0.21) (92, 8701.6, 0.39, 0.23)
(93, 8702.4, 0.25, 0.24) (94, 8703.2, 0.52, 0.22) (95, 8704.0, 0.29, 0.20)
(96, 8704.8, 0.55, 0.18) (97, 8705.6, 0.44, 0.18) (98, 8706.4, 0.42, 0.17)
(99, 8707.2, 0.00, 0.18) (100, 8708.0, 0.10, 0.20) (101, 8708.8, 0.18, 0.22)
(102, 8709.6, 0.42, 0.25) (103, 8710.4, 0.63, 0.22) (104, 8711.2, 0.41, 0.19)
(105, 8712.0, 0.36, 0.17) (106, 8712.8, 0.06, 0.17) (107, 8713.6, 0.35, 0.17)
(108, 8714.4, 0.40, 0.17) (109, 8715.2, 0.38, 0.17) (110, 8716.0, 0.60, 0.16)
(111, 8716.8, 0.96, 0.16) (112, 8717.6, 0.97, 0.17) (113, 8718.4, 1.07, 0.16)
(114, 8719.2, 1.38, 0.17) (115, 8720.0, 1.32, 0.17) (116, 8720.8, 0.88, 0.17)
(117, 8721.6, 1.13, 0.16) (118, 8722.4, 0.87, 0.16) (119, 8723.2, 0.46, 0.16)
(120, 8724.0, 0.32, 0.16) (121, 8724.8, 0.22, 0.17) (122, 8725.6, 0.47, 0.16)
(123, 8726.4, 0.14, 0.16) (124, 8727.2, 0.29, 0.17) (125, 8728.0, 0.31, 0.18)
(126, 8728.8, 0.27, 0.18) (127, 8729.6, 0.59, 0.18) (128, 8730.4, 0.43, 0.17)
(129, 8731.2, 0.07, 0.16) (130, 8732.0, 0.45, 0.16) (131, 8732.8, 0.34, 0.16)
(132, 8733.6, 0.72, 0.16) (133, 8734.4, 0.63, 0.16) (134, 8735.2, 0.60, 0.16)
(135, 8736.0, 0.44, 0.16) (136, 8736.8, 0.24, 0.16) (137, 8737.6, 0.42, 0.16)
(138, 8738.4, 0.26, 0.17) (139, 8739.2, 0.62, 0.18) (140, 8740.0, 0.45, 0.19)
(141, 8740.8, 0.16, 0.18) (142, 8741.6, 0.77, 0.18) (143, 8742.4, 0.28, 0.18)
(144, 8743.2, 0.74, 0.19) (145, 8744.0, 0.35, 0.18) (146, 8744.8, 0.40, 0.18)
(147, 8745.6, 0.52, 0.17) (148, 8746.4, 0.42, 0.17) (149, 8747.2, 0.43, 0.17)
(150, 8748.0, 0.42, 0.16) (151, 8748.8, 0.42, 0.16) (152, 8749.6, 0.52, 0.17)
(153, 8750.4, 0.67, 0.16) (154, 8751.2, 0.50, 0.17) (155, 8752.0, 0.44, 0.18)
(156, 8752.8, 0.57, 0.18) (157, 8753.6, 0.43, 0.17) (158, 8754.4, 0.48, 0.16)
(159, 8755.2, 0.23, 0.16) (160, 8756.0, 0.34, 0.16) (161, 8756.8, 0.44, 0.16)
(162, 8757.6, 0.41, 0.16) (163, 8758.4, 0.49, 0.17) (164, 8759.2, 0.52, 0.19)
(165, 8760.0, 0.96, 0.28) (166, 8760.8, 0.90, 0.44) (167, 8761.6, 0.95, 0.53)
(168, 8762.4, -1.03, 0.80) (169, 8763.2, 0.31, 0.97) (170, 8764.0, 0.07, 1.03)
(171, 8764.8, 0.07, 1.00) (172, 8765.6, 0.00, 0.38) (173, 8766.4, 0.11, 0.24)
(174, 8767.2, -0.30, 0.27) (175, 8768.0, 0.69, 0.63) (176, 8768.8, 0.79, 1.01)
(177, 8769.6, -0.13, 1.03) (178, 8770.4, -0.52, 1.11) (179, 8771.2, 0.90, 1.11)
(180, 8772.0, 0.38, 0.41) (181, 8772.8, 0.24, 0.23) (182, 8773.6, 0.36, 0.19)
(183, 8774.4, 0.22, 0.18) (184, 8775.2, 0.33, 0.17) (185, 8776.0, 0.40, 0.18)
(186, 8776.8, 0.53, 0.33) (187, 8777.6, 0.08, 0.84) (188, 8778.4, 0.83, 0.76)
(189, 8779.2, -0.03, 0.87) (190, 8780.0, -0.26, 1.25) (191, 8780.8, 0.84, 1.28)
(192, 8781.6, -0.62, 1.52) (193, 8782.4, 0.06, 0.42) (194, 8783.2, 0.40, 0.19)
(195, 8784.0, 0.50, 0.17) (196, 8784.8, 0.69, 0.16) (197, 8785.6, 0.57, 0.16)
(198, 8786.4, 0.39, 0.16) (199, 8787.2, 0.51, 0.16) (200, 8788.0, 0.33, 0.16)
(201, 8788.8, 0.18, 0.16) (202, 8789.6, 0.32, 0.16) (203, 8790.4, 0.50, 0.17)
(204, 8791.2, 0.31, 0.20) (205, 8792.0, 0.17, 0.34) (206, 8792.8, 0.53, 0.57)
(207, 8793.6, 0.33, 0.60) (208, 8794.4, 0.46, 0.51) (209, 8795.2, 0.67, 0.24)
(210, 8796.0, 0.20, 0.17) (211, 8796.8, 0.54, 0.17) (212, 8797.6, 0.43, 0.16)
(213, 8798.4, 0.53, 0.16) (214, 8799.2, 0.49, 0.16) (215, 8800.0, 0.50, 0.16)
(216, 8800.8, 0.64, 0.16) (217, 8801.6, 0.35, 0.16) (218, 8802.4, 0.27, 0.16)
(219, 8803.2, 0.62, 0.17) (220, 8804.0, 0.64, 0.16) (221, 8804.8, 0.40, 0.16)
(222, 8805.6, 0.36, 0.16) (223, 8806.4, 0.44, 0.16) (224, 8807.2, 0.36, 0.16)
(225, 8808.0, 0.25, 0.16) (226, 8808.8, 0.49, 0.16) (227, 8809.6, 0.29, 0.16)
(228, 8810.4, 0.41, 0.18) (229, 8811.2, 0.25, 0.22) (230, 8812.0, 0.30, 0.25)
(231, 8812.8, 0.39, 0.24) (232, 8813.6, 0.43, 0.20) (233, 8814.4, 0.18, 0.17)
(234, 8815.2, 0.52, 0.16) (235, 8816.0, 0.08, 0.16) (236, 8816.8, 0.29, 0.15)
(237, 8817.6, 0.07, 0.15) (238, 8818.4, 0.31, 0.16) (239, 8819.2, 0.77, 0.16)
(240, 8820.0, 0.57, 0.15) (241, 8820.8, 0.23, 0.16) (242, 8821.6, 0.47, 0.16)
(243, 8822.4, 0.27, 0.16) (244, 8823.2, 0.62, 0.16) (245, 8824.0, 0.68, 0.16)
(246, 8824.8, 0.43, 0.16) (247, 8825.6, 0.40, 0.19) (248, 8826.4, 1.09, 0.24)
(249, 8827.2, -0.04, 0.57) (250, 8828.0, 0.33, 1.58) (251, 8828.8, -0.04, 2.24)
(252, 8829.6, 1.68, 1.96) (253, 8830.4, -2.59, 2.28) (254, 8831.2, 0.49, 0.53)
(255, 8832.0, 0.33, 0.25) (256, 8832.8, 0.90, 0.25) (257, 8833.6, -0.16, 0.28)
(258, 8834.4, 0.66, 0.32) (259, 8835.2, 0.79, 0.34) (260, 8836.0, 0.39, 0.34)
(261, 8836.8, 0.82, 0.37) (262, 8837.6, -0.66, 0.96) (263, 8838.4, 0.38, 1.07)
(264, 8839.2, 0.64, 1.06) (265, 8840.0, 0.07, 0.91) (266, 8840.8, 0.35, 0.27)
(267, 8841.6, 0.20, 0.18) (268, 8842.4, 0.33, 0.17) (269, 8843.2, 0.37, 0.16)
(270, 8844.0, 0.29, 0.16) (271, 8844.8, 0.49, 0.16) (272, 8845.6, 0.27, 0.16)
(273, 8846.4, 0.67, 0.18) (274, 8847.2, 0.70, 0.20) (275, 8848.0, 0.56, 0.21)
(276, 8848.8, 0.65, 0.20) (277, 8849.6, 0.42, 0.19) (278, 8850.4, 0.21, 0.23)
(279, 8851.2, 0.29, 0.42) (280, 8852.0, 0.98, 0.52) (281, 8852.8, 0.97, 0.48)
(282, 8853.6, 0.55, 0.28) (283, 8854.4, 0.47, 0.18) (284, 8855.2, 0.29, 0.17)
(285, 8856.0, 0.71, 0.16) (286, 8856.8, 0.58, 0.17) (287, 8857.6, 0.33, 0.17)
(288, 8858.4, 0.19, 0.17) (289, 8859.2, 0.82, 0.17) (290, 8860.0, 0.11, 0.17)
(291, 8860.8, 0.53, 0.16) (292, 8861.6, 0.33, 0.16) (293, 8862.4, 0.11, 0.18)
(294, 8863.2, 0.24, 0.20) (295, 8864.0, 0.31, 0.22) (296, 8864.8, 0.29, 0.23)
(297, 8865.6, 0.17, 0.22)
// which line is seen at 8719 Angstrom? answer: [N II] 6583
